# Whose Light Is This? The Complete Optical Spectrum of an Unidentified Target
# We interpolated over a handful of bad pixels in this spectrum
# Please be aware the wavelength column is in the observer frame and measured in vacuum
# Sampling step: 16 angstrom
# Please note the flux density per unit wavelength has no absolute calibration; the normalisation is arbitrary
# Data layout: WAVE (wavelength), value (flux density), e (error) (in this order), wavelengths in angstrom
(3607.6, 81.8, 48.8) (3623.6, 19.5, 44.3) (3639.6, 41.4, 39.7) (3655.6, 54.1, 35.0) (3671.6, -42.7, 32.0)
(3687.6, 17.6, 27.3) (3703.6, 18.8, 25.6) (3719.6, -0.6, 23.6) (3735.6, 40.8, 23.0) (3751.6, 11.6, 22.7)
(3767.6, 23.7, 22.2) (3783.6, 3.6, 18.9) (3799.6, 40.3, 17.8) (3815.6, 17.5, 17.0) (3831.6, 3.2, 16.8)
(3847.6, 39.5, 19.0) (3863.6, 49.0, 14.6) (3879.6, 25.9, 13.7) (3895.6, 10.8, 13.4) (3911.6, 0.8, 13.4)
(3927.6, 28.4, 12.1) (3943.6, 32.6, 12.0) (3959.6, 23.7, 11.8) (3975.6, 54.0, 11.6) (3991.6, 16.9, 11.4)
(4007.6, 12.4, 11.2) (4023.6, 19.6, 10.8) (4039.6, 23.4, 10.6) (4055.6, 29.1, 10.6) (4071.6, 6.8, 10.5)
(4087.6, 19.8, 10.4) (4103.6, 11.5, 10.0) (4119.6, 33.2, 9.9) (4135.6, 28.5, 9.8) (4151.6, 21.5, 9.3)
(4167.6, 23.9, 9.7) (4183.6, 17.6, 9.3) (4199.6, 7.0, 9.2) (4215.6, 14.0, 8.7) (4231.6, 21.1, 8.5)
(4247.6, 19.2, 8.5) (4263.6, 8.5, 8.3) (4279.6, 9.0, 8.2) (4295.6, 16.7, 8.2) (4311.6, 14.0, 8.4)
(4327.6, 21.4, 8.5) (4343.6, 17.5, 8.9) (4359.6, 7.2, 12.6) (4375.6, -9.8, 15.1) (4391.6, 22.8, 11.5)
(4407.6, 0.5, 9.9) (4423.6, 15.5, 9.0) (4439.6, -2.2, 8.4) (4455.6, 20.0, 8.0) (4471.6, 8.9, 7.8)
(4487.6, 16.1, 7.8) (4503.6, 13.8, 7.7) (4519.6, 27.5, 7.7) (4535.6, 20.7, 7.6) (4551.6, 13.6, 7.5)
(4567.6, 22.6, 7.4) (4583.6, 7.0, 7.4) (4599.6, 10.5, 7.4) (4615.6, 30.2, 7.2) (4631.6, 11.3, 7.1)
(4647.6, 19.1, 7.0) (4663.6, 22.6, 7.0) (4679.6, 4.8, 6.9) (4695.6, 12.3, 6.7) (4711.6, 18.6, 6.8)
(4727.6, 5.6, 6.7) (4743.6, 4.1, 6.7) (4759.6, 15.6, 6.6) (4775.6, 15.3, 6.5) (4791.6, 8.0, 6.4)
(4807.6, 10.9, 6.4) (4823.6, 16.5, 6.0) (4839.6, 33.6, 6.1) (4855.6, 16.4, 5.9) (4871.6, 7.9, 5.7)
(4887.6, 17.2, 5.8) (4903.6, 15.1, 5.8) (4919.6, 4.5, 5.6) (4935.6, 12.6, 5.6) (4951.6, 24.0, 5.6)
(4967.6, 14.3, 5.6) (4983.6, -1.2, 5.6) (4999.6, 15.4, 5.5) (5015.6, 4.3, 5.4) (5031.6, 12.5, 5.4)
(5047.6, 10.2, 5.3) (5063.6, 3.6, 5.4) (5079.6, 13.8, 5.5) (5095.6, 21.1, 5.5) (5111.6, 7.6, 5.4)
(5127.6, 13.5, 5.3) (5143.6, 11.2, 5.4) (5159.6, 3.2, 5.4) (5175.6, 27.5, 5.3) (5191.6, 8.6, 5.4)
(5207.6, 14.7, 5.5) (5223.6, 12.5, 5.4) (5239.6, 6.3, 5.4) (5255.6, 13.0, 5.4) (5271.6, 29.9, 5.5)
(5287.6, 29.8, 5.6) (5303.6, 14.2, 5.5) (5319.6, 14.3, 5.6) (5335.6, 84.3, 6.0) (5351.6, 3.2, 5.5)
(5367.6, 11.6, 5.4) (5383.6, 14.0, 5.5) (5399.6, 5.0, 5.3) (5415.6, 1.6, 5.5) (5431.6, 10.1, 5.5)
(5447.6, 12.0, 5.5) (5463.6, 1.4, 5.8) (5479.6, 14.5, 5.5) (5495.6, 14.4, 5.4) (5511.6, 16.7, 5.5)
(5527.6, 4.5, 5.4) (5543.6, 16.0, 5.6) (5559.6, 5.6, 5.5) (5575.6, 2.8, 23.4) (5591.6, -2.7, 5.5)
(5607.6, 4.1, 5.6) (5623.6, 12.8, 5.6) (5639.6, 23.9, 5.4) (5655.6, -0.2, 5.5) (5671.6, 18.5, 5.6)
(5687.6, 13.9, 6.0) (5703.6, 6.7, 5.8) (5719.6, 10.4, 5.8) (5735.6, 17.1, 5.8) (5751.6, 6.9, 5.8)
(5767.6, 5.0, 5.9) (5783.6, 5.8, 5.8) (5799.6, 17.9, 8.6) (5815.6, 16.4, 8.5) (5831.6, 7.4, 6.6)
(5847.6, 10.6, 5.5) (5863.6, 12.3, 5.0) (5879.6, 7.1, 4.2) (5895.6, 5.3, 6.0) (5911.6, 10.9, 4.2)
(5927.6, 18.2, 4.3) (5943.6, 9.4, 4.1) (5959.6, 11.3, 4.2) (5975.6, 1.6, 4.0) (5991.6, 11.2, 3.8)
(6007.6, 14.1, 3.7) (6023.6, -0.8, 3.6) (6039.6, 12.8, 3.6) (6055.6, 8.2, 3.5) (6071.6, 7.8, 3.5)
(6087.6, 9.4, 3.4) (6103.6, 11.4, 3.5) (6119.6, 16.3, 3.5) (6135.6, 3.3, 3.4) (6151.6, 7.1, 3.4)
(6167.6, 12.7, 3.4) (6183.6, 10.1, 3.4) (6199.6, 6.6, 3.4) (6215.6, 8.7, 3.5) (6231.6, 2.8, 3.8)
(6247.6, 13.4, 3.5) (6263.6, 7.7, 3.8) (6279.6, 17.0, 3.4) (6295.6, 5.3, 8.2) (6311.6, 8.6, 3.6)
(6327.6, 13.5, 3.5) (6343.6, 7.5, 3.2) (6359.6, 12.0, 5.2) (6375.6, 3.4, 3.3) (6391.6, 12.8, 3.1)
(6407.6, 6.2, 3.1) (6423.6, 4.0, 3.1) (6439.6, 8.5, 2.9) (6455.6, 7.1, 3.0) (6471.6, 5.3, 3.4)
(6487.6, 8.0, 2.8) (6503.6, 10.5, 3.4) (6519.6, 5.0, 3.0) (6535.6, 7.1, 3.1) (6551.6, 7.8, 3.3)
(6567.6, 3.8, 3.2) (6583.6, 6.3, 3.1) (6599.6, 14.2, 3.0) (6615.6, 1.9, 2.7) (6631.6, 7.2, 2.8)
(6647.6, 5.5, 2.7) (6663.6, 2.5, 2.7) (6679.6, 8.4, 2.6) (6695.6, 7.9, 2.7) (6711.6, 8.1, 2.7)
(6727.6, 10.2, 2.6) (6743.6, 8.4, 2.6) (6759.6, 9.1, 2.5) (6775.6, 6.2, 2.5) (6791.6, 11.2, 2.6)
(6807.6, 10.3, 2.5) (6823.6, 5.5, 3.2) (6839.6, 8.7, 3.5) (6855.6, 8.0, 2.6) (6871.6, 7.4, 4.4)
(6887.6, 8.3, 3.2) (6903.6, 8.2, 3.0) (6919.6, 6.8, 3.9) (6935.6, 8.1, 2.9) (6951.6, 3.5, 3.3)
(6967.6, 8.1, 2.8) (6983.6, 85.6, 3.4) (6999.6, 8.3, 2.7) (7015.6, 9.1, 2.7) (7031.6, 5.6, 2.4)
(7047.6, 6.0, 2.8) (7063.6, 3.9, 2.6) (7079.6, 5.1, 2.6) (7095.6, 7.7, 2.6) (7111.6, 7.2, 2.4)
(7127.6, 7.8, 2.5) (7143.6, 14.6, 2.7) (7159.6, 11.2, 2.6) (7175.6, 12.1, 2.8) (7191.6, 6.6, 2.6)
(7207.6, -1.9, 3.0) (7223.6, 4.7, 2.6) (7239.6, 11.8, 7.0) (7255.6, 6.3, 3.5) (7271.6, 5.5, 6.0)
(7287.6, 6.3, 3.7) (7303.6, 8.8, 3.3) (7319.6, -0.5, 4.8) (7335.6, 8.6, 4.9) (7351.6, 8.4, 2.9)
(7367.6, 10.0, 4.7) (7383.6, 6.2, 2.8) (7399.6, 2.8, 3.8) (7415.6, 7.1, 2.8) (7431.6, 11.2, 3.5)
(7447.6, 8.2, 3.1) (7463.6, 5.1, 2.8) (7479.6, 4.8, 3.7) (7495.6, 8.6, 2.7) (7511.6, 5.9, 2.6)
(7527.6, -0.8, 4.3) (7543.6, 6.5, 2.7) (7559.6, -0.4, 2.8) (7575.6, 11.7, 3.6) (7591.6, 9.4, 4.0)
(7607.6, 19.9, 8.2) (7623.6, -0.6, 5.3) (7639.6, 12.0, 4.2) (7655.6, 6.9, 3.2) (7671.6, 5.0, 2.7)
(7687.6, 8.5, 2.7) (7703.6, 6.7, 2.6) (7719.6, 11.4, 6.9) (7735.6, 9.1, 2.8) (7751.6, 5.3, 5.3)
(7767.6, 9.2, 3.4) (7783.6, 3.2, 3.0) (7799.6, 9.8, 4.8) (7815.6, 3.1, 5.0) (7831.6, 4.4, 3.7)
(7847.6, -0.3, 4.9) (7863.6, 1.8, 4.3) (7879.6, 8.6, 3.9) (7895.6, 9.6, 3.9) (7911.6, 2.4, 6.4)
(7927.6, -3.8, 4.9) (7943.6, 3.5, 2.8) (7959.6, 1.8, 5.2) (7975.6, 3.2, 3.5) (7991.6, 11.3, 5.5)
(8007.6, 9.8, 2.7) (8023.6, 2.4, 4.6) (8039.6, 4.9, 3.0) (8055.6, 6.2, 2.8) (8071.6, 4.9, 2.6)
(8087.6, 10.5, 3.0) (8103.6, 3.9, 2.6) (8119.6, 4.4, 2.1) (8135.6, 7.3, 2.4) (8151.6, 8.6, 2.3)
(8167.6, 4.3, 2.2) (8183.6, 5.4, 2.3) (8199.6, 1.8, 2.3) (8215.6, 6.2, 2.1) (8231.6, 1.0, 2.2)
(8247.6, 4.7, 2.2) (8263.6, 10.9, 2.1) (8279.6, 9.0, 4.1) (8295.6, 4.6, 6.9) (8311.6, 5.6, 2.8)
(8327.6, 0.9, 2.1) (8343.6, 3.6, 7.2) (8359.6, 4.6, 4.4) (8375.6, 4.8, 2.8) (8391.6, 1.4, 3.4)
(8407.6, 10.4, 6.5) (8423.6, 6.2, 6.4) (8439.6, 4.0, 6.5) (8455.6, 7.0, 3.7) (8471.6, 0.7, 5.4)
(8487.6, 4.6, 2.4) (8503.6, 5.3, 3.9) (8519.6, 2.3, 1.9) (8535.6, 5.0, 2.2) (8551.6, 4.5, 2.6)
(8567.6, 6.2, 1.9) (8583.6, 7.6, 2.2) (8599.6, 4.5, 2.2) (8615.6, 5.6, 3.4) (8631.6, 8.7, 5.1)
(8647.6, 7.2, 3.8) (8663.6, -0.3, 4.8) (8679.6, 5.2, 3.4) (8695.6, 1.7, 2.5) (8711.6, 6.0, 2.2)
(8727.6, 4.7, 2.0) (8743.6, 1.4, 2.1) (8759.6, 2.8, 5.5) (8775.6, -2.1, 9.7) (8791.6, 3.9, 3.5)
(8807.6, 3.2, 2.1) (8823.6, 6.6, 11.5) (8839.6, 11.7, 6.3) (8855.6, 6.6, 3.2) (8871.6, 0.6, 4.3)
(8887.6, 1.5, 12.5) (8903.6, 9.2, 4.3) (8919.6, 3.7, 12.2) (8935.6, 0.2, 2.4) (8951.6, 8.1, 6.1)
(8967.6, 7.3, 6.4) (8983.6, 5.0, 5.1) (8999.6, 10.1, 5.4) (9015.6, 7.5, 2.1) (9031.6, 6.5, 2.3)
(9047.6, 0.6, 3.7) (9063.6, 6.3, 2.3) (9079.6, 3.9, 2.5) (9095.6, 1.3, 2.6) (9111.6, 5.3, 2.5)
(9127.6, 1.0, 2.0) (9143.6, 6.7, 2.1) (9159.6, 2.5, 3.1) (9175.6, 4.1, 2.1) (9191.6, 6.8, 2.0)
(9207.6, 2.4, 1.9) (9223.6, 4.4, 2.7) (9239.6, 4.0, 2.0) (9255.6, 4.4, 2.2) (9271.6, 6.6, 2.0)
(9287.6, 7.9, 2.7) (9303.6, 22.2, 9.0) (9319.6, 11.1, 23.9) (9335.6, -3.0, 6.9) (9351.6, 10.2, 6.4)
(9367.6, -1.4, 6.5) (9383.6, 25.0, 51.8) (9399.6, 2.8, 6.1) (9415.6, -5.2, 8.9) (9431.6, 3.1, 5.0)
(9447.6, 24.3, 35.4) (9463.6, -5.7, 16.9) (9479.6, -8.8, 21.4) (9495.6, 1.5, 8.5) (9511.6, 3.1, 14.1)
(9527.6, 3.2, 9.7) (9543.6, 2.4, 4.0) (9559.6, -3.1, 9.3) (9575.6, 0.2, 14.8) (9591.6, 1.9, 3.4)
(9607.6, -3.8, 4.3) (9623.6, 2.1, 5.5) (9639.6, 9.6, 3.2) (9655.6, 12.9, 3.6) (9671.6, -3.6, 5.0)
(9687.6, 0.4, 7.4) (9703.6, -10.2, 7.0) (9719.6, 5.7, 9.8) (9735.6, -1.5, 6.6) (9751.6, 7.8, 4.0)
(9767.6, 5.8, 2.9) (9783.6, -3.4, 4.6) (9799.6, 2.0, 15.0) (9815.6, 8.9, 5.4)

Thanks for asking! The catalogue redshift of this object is 0.064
